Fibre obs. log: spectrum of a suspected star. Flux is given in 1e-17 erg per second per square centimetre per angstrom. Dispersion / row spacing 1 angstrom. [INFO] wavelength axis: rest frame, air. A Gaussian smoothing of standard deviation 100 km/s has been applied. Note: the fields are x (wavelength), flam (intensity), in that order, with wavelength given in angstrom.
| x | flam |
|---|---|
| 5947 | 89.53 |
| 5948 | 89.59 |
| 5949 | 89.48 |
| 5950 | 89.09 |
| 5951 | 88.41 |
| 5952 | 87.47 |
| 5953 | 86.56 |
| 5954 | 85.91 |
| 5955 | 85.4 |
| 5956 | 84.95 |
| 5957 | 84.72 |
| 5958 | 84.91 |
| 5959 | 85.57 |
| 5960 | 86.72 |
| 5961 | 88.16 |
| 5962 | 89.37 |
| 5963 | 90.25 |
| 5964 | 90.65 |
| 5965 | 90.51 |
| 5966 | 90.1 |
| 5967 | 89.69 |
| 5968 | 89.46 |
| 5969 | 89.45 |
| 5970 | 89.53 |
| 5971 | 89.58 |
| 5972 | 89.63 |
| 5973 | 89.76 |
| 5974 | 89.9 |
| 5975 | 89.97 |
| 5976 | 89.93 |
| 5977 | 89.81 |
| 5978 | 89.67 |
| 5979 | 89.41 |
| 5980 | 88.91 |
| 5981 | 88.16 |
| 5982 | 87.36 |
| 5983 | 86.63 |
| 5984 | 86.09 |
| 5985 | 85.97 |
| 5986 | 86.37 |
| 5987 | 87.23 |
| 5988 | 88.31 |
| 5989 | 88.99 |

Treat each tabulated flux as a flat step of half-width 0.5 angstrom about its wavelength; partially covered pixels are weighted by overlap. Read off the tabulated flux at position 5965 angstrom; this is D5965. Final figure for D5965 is 90.51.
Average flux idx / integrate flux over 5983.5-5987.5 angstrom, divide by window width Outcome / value 86.4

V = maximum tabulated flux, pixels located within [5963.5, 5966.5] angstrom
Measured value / 90.65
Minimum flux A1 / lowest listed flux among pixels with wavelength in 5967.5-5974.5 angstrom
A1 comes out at 89.45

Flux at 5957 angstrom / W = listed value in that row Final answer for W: 84.72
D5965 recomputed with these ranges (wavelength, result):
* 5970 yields 89.53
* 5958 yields 84.91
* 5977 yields 89.81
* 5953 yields 86.56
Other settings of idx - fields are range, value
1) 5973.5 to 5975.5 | 89.9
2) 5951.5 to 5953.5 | 87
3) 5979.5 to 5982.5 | 88.1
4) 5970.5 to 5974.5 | 89.7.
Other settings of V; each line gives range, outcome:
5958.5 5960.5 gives 86.72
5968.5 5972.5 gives 89.63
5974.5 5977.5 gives 89.97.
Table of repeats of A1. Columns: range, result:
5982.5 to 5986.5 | 85.97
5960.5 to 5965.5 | 88.16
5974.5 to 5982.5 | 87.36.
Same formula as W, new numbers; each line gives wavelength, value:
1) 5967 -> 89.69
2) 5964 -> 90.65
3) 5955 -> 85.4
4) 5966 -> 90.1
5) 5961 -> 88.16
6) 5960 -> 86.72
